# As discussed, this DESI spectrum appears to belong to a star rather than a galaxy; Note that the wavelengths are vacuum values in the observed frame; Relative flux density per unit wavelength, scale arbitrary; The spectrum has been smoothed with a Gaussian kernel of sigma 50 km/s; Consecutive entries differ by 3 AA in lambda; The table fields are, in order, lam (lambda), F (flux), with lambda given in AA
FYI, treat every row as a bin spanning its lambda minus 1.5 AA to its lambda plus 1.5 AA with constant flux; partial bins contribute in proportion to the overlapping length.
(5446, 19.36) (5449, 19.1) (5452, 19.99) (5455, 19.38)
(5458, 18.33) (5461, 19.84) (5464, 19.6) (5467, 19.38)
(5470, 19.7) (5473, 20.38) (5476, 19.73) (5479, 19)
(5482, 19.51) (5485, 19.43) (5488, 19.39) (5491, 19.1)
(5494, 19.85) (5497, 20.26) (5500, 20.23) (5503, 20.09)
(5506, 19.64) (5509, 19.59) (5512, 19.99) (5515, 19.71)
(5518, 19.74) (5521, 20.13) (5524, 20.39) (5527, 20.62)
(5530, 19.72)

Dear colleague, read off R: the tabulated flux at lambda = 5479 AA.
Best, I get 19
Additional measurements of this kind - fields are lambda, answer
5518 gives 19.74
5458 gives 18.33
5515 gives 19.71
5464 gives 19.6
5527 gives 20.62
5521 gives 20.13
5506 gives 19.64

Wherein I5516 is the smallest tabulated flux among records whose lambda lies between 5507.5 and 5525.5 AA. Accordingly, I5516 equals 19.59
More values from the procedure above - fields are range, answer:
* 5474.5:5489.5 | 19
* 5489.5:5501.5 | 19.1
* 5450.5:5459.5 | 18.33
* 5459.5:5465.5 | 19.6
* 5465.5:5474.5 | 19.38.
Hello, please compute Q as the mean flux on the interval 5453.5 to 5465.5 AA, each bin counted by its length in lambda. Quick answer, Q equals 19.3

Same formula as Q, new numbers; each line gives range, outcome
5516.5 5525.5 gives 20.1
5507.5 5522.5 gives 19.8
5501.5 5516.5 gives 19.8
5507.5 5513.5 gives 19.8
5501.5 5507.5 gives 19.9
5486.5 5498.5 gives 19.7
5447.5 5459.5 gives 19.2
